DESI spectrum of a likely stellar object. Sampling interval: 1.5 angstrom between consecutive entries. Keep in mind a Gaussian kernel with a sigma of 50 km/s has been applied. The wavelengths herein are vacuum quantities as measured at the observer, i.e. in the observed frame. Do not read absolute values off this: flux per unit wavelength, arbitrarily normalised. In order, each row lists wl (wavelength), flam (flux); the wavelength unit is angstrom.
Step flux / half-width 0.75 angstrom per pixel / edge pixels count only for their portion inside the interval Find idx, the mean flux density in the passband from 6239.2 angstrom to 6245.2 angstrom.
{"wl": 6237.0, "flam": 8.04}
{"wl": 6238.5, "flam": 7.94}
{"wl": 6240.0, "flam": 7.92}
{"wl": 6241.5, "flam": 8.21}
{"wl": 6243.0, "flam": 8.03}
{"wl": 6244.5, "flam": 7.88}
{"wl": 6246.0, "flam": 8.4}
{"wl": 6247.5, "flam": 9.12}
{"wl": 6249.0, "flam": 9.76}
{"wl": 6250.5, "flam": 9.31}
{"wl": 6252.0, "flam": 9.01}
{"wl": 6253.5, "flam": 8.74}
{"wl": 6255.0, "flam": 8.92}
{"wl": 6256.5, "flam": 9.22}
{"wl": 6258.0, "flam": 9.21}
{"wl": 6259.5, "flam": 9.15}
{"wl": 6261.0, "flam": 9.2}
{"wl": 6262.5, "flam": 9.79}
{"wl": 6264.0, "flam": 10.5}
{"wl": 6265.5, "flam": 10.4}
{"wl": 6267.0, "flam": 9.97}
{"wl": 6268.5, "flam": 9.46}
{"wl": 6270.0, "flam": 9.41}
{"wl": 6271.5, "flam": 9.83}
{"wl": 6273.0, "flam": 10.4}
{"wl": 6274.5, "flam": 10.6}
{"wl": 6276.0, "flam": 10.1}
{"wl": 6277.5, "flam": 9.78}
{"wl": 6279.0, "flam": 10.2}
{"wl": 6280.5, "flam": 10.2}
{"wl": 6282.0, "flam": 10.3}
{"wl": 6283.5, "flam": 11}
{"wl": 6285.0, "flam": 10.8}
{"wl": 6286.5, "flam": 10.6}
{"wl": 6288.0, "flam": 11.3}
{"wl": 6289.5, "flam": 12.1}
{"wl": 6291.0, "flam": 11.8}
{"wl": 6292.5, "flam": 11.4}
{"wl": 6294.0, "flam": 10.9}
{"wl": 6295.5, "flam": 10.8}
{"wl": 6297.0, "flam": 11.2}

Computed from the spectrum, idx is 8.01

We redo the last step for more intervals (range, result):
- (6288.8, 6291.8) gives 11.9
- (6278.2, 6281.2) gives 10.2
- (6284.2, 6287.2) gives 10.7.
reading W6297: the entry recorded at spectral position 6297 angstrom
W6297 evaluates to 11.2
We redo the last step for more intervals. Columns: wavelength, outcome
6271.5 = 9.83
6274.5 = 10.6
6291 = 11.8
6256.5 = 9.22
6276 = 10.1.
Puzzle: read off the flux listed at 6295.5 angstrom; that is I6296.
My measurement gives 10.8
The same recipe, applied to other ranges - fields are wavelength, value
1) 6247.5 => 9.12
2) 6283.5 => 11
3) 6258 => 9.21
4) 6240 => 7.92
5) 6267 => 9.97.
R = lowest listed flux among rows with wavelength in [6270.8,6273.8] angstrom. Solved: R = 9.83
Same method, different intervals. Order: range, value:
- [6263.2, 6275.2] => 9.41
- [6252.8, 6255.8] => 8.74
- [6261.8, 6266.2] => 9.79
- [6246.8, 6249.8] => 9.12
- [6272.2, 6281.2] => 9.78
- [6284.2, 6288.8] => 10.6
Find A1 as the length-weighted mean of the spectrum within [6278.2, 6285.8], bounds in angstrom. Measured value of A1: 10.5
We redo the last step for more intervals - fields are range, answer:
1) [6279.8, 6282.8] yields 10.3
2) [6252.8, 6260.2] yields 9.05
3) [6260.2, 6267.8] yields 9.96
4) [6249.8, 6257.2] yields 9.04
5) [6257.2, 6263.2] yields 9.33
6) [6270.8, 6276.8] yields 10.2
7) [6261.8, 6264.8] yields 10.2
